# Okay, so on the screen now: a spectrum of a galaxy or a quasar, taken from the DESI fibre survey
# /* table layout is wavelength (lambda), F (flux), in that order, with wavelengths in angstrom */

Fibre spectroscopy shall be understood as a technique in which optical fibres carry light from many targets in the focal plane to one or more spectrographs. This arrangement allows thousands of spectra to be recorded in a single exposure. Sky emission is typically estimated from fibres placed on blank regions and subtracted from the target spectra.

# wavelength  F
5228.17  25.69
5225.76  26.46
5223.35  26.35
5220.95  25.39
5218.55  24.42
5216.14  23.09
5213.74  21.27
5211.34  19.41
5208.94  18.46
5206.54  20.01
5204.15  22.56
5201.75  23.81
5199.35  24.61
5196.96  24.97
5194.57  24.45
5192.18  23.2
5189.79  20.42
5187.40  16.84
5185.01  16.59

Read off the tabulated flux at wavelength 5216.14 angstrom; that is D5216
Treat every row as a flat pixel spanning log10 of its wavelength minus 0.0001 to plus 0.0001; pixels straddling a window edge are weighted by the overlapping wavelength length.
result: 23.09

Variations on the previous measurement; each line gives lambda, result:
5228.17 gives 25.69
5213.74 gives 21.27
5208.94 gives 18.46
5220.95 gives 25.39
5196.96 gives 24.97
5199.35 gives 24.61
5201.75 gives 23.81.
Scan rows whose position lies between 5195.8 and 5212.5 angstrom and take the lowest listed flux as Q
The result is 18.46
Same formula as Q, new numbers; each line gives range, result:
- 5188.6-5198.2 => 20.42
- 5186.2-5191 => 16.84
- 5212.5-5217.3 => 21.27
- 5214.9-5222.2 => 23.09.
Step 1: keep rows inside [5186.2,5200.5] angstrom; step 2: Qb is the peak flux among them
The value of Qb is 24.97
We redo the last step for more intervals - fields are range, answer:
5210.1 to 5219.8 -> 24.42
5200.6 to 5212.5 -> 23.81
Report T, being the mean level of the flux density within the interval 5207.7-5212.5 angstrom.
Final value 18.9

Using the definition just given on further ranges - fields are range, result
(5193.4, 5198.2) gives 24.7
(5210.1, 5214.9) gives 20.3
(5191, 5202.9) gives 24.2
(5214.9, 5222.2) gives 24.3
